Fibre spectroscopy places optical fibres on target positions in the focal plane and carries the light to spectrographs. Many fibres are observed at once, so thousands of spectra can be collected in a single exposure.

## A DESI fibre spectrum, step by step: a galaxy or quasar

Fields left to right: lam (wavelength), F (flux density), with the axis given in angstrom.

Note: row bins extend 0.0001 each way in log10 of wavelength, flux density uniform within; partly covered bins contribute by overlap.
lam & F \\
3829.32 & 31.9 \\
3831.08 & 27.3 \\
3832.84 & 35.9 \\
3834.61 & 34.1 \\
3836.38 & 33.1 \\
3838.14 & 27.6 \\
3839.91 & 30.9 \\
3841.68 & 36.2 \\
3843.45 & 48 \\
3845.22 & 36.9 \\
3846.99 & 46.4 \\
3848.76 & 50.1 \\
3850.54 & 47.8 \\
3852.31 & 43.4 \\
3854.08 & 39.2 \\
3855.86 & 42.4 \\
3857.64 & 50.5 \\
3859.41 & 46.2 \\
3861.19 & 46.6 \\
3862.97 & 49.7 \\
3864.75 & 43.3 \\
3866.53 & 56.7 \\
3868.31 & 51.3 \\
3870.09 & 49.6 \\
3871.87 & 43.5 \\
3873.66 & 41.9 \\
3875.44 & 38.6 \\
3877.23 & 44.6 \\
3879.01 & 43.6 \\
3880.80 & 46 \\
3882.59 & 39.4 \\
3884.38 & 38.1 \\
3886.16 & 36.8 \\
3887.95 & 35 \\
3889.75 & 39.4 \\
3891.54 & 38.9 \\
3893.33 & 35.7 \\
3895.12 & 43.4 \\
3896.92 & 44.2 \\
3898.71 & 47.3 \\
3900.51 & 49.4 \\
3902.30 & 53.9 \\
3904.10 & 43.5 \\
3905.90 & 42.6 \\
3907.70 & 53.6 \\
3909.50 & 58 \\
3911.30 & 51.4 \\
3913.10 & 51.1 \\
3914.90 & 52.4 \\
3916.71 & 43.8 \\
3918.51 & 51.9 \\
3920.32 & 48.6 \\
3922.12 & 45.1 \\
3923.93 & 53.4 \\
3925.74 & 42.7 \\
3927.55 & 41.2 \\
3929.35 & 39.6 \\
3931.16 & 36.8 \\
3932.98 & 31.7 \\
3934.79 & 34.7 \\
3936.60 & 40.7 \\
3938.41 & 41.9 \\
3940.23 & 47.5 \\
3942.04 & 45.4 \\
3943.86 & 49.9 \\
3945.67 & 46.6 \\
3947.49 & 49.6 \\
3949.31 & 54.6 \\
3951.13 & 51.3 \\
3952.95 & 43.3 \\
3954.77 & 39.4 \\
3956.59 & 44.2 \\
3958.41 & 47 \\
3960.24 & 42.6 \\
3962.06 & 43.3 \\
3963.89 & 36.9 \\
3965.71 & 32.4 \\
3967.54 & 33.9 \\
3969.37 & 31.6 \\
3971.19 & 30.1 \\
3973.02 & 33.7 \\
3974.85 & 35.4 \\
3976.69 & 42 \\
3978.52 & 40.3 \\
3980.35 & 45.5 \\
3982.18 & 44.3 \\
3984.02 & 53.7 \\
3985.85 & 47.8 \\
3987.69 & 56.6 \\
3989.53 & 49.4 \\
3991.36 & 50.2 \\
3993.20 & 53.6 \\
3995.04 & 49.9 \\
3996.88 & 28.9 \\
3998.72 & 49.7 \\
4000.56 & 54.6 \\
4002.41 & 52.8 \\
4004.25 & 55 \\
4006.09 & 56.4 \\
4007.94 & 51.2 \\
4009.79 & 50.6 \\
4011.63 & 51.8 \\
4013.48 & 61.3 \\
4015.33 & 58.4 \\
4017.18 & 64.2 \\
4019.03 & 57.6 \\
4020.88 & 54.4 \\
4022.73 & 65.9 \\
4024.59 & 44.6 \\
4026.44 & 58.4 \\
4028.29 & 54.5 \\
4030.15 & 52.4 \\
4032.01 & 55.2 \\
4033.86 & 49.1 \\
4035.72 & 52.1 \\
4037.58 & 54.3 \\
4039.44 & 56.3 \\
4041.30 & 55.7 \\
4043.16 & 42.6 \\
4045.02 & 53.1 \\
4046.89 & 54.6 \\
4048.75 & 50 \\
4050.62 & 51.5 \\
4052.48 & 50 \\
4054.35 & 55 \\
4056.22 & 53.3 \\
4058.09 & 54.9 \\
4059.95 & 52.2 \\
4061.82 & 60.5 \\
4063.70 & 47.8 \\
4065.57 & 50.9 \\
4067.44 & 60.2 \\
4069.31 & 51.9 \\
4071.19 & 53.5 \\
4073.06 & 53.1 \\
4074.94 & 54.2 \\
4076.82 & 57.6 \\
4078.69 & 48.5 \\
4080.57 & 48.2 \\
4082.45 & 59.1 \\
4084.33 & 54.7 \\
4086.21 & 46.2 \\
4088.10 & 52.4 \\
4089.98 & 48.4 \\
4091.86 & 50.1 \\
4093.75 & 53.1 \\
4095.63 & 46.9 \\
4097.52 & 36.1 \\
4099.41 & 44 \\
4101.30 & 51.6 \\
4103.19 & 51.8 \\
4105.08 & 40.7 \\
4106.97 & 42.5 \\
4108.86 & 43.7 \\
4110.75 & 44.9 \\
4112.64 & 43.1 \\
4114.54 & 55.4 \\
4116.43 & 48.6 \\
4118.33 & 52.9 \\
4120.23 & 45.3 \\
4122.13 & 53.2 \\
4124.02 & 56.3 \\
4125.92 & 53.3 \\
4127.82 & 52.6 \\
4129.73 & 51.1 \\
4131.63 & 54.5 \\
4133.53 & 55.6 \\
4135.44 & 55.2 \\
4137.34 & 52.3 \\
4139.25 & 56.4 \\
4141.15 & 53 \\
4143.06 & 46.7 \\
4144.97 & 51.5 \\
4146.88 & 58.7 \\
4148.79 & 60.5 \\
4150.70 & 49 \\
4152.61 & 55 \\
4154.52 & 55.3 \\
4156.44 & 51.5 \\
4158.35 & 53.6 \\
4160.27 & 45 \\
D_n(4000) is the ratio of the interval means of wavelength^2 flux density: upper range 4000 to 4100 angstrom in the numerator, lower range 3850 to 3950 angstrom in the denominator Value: 1.3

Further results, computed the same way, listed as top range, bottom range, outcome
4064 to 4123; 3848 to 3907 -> 1.25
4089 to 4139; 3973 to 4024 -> 1.03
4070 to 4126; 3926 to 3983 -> 1.29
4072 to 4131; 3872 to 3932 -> 1.23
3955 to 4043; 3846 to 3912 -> 1.15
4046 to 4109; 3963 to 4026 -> 1.11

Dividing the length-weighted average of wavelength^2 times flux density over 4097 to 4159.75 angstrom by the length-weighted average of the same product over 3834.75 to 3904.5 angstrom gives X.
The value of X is 1.35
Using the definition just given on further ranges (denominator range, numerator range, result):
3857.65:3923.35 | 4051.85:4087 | 1.27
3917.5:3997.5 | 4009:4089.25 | 1.30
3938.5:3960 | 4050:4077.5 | 1.22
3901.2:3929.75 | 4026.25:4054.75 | 1.16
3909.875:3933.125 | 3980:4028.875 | 1.19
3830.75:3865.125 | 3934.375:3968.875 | 1.12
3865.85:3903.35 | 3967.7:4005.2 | 1.09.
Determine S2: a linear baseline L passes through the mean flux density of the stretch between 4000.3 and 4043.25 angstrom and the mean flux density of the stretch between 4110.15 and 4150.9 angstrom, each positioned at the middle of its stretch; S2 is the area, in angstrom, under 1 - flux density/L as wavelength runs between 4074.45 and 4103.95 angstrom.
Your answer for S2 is 1.8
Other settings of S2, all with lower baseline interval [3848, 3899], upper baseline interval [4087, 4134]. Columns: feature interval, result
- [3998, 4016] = -2.8 angstrom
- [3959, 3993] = 3.1 angstrom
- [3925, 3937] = 1.9 angstrom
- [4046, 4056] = -1.0 angstrom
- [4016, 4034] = -3.4 angstrom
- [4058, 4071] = -1.6 angstrom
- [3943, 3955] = -0.7 angstrom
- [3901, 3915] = -1.9 angstrom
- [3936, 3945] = 0.0 angstrom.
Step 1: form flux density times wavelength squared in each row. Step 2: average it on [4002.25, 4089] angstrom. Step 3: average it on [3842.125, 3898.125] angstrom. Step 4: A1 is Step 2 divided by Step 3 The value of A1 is 1.34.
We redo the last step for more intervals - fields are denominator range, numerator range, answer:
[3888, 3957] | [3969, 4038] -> 1.15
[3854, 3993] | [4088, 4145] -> 1.24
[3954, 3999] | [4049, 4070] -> 1.31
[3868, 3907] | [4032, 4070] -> 1.34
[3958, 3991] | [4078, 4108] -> 1.23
